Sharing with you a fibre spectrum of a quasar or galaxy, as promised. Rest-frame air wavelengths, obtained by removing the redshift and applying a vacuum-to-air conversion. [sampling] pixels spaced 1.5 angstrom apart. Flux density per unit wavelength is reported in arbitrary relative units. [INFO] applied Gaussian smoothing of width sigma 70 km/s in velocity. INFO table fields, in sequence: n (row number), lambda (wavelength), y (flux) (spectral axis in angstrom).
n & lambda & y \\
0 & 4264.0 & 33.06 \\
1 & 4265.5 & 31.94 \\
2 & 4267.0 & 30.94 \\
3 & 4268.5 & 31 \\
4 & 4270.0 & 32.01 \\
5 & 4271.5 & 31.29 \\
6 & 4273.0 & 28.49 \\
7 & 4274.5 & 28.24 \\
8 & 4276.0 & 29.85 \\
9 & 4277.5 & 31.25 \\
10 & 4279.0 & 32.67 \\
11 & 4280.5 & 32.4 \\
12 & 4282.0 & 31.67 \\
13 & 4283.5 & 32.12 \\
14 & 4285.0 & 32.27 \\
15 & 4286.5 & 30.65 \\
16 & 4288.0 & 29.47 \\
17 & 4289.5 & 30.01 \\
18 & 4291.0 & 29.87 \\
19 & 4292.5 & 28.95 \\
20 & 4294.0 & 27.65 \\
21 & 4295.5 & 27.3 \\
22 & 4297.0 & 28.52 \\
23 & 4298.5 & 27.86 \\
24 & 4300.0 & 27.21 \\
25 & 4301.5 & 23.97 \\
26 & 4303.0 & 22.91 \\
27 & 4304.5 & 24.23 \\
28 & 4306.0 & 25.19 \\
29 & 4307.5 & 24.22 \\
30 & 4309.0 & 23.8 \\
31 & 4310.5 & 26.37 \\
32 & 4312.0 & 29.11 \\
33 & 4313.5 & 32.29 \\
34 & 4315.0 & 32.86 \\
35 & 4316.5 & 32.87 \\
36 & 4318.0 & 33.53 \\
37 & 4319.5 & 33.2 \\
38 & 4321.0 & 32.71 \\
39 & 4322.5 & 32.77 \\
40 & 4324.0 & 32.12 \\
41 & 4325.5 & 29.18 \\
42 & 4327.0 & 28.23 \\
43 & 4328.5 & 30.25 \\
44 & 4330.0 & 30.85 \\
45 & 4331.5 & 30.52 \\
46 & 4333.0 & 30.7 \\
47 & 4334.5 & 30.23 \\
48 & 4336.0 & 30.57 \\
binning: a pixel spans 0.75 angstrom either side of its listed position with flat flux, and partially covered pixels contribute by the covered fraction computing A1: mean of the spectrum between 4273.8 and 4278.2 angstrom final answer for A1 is 29.8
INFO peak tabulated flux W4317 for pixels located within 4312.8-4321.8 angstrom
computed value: 33.53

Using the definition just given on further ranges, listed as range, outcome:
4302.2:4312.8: 29.11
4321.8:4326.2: 32.77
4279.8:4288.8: 32.4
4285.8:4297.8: 30.65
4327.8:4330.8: 30.85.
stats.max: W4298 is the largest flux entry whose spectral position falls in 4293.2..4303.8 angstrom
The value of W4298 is 28.52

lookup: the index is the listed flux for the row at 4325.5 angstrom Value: 29.18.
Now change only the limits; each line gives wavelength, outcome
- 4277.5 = 31.25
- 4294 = 27.65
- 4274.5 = 28.24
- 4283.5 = 32.12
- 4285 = 32.27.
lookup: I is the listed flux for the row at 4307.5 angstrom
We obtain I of 24.22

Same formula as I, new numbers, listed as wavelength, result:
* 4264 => 33.06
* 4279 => 32.67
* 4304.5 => 24.23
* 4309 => 23.8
